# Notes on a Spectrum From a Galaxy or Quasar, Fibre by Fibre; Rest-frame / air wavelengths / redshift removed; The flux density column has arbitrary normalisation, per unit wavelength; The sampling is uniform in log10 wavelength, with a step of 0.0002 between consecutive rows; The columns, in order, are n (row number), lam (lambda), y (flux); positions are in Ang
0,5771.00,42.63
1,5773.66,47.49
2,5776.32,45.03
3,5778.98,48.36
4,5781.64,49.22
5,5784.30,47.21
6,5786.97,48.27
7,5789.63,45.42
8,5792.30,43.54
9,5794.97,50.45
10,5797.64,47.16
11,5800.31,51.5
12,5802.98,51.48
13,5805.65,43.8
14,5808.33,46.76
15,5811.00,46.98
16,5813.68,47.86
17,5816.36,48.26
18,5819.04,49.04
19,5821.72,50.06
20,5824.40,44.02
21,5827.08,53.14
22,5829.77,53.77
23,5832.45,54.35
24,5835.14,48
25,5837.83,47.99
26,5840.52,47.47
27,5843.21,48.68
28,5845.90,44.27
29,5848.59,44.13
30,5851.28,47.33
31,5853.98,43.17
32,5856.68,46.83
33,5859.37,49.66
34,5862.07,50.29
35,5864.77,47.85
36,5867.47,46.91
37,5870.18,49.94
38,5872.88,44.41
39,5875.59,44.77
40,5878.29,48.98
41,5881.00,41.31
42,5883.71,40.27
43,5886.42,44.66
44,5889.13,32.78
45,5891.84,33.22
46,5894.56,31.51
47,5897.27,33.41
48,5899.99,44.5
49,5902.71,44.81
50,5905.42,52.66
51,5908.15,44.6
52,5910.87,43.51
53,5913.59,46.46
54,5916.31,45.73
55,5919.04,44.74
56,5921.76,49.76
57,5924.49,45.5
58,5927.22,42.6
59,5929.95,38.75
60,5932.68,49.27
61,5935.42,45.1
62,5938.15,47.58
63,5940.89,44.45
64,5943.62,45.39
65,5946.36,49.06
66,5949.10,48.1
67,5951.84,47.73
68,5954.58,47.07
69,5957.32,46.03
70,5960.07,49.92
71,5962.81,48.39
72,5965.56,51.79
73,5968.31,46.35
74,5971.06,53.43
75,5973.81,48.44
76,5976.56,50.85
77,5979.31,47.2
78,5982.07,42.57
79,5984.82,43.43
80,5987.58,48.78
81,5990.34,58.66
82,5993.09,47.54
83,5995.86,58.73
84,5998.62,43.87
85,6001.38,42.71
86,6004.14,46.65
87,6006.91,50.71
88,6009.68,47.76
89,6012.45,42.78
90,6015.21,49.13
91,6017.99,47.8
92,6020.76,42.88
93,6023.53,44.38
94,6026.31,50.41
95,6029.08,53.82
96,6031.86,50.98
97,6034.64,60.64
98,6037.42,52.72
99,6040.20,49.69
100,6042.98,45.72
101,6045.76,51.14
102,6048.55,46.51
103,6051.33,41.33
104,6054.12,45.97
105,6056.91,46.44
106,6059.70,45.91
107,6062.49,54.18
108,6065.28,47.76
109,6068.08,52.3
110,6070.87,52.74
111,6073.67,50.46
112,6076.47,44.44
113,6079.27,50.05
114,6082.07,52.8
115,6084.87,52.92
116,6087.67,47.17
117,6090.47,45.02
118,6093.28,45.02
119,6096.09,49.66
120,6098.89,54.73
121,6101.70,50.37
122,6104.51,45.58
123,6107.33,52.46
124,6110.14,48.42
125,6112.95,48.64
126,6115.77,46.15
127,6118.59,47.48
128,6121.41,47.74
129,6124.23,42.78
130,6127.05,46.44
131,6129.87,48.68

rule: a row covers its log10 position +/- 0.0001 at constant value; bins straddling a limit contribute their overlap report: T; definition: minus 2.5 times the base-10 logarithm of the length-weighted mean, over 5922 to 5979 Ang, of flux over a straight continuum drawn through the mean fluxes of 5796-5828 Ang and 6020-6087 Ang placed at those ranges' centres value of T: 0.04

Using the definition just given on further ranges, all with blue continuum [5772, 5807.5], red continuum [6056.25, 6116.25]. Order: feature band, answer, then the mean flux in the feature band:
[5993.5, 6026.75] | 0.04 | 47.2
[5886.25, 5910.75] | 0.20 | 40.2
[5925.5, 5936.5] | 0.11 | 43.9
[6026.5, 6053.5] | -0.02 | 50.2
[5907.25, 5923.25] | 0.06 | 45.9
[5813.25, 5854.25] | -0.01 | 48.4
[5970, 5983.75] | 0.01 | 48.3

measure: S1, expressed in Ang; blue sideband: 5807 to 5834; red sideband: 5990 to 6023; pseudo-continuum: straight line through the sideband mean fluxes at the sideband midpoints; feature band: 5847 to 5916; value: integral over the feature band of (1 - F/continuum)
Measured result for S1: 7.0 Ang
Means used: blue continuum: 49.4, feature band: 43.9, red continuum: 47.8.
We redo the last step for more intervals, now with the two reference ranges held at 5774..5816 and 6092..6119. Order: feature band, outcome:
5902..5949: 2.1 Ang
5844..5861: 0.6 Ang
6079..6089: -0.4 Ang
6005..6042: -0.7 Ang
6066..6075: -0.5 Ang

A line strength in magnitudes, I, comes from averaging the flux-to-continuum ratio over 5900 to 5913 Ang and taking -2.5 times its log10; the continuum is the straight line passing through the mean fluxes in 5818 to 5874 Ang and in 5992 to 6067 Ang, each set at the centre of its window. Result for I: 0.05 mag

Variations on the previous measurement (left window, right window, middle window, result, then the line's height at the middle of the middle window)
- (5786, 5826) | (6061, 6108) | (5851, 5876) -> 0.02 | 48.1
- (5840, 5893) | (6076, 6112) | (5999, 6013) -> 0.03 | 47.5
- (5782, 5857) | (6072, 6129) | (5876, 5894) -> 0.20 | 48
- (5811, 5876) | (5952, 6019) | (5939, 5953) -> 0.03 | 48.3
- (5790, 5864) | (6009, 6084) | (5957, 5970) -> 0.00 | 48.6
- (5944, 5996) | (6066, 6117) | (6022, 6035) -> -0.05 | 49.1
